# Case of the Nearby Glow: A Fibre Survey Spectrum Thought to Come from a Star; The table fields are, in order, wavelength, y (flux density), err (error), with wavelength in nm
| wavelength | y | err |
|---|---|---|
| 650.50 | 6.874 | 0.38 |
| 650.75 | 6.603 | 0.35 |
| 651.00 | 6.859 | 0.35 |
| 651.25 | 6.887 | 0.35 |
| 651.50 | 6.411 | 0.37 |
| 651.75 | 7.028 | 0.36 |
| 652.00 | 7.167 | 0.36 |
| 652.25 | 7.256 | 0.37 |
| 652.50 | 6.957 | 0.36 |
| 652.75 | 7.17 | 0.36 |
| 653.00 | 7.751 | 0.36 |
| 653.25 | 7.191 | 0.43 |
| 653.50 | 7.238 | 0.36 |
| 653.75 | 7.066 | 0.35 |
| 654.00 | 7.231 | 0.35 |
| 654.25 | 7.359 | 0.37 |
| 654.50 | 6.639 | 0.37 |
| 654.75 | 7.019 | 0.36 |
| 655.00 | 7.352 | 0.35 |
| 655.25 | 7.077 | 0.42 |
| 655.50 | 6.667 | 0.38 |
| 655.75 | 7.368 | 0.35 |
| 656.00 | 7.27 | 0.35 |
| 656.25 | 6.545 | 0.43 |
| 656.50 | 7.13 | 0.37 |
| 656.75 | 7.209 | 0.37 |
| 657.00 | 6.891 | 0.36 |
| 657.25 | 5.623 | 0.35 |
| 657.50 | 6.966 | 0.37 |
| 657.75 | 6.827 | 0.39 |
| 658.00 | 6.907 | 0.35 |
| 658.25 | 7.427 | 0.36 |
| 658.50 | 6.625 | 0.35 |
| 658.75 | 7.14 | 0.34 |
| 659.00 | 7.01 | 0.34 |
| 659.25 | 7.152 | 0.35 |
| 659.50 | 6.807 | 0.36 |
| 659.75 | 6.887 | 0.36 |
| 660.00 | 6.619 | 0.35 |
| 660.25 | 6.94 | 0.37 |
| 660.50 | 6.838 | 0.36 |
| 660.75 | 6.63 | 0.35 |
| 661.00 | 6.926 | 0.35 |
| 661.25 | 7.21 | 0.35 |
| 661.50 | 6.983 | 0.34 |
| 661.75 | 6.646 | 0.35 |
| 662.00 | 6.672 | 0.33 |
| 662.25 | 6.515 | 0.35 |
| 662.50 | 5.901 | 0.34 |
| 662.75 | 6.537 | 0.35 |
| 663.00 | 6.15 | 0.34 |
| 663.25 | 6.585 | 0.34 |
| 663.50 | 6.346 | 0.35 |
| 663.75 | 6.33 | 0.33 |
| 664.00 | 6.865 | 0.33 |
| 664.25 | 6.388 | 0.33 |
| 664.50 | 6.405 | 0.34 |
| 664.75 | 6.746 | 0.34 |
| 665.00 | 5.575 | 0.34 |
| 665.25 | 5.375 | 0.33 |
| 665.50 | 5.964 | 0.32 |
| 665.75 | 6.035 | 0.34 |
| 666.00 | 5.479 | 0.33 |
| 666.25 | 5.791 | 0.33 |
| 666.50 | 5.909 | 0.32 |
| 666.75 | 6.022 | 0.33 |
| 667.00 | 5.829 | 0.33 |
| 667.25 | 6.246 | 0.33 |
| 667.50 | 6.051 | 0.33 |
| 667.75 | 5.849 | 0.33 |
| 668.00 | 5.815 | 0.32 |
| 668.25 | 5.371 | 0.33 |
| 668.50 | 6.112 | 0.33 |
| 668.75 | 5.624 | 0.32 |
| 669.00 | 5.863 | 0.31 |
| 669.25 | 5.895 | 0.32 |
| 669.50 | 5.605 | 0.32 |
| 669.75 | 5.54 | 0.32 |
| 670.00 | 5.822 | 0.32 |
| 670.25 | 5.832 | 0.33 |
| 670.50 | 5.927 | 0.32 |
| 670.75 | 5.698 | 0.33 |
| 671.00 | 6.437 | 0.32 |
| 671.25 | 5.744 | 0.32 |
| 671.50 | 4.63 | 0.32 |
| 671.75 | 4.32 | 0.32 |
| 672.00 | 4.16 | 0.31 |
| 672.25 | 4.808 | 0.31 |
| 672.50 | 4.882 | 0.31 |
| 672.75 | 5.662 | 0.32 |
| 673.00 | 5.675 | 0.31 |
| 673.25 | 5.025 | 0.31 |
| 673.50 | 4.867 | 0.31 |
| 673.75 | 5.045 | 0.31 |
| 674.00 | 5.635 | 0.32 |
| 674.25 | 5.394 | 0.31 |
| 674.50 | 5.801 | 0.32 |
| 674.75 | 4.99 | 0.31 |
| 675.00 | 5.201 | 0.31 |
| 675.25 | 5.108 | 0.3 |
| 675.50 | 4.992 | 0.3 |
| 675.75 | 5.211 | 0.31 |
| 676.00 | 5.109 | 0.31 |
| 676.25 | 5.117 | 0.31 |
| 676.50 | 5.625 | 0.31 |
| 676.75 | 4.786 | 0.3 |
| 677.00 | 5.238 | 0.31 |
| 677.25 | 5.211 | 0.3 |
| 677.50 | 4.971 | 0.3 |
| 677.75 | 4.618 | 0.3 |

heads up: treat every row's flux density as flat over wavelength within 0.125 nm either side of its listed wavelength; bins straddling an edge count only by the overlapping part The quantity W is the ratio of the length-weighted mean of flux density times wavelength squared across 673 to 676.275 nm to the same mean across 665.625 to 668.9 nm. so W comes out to 0.91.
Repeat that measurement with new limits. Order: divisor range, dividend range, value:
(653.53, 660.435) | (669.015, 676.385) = 0.80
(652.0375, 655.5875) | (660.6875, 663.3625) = 0.95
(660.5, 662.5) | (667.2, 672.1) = 0.85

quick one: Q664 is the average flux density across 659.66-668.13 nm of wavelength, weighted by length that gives 6.32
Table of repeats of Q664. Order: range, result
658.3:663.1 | 6.76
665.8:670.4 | 5.82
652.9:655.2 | 7.2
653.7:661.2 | 6.94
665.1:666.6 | 5.75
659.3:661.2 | 6.84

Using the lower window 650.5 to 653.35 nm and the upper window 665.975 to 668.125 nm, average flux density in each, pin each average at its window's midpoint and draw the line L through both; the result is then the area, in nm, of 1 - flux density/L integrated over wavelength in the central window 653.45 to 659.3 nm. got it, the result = -0.257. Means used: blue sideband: 7.02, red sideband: 5.91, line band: 6.98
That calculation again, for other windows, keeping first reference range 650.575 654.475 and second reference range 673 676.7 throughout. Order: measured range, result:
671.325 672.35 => 0.18 nm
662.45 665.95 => -0.07 nm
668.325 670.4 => -0.04 nm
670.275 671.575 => -0.04 nm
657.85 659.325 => -0.11 nm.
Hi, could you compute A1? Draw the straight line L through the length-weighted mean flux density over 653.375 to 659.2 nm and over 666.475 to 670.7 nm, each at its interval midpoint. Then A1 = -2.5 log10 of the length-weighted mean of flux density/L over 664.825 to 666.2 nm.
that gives 0.07 mag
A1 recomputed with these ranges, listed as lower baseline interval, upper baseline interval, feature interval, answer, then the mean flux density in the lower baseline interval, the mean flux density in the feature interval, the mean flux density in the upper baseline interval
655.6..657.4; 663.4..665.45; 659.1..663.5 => -0.035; 6.86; 6.7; 6.24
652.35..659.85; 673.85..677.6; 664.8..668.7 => 0.037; 7.02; 5.84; 5.23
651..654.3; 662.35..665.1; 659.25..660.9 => -0.034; 7.12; 6.82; 6.36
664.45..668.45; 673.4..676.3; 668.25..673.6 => 0.020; 5.9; 5.44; 5.21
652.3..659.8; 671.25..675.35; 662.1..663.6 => -0.014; 7.02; 6.34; 5.1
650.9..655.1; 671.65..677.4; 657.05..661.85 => -0.057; 7.09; 6.85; 5.13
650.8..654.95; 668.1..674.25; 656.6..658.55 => -0.028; 7.07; 6.82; 5.43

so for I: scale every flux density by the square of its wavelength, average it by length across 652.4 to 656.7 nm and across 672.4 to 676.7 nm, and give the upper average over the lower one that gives 0.78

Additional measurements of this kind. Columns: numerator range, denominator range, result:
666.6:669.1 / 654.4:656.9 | 0.87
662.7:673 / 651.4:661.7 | 0.86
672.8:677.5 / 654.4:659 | 0.80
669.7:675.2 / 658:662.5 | 0.80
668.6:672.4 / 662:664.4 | 0.87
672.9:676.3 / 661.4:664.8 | 0.83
